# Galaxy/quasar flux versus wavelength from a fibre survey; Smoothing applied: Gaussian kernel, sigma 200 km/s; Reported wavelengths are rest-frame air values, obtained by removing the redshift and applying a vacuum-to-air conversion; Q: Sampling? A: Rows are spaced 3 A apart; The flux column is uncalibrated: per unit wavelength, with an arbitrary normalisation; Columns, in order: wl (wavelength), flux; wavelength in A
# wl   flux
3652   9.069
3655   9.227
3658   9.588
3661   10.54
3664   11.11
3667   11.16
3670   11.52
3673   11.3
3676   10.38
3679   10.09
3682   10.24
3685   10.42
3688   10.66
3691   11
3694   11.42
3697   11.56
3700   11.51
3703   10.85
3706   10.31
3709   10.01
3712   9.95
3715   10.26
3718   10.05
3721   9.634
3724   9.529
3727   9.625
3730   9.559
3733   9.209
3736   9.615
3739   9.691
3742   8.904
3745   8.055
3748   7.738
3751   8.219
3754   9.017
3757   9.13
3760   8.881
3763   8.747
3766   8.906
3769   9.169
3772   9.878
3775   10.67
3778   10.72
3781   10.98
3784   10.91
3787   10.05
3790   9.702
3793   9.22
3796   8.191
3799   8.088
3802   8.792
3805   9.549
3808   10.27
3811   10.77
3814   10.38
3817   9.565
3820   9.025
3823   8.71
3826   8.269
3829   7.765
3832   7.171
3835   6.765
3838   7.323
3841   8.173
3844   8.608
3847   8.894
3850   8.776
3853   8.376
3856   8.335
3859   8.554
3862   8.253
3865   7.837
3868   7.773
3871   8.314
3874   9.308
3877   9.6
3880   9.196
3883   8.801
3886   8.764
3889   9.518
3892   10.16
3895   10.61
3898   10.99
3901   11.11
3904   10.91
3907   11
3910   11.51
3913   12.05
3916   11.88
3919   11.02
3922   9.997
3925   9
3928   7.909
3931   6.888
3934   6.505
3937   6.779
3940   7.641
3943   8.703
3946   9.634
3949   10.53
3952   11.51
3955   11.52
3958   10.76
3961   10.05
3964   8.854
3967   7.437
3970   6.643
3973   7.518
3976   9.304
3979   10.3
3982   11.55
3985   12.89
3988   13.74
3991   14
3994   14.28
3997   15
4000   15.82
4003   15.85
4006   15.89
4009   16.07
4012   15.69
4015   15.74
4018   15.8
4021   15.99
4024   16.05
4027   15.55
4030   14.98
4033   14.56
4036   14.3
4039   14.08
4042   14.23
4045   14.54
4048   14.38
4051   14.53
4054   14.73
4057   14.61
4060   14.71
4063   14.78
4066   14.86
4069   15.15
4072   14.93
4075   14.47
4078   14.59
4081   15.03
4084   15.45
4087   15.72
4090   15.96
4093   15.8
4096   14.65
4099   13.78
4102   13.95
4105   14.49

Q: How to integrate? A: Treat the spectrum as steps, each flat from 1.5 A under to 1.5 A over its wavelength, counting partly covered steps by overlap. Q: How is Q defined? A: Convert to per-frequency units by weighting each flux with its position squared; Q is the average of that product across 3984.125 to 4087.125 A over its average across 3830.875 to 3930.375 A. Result 1.7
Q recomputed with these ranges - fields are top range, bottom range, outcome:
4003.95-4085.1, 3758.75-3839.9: 1.85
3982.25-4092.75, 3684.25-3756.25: 1.79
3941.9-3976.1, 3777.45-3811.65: 1.05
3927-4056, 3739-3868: 1.53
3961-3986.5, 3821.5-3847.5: 1.27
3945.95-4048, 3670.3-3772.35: 1.53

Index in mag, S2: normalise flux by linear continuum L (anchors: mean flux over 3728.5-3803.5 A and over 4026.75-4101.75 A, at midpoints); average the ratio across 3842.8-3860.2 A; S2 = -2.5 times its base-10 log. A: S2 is 0.25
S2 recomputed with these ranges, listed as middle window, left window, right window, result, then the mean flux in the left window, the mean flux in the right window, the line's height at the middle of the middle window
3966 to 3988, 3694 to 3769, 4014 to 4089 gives 0.37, 9.57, 15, 13.7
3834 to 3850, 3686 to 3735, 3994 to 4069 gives 0.46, 10.3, 15.1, 12.3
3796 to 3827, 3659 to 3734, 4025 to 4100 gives 0.26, 10.5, 14.8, 11.8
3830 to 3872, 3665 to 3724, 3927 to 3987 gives 0.21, 10.6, 9.19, 9.77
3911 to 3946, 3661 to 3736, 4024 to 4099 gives 0.42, 10.5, 14.9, 13.2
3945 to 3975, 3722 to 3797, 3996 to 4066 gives 0.40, 9.38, 15.1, 13.6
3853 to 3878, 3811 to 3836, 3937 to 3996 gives 0.08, 8.63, 10.3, 9.12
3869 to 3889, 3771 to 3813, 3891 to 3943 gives 0.09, 9.85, 9.73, 9.76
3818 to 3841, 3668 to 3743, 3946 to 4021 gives 0.38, 10.3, 12.4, 11.2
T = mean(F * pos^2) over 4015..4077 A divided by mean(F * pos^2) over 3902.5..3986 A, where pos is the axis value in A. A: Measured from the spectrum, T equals 1.6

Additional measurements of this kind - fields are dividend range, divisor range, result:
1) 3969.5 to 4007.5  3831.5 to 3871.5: 1.68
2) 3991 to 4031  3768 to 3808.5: 1.79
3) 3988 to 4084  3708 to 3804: 1.84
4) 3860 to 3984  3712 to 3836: 1.10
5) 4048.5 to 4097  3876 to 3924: 1.57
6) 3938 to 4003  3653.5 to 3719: 1.20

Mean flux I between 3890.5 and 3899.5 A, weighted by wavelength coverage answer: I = 10.6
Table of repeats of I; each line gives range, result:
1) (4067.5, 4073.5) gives 15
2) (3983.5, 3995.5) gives 13.7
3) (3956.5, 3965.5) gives 9.89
